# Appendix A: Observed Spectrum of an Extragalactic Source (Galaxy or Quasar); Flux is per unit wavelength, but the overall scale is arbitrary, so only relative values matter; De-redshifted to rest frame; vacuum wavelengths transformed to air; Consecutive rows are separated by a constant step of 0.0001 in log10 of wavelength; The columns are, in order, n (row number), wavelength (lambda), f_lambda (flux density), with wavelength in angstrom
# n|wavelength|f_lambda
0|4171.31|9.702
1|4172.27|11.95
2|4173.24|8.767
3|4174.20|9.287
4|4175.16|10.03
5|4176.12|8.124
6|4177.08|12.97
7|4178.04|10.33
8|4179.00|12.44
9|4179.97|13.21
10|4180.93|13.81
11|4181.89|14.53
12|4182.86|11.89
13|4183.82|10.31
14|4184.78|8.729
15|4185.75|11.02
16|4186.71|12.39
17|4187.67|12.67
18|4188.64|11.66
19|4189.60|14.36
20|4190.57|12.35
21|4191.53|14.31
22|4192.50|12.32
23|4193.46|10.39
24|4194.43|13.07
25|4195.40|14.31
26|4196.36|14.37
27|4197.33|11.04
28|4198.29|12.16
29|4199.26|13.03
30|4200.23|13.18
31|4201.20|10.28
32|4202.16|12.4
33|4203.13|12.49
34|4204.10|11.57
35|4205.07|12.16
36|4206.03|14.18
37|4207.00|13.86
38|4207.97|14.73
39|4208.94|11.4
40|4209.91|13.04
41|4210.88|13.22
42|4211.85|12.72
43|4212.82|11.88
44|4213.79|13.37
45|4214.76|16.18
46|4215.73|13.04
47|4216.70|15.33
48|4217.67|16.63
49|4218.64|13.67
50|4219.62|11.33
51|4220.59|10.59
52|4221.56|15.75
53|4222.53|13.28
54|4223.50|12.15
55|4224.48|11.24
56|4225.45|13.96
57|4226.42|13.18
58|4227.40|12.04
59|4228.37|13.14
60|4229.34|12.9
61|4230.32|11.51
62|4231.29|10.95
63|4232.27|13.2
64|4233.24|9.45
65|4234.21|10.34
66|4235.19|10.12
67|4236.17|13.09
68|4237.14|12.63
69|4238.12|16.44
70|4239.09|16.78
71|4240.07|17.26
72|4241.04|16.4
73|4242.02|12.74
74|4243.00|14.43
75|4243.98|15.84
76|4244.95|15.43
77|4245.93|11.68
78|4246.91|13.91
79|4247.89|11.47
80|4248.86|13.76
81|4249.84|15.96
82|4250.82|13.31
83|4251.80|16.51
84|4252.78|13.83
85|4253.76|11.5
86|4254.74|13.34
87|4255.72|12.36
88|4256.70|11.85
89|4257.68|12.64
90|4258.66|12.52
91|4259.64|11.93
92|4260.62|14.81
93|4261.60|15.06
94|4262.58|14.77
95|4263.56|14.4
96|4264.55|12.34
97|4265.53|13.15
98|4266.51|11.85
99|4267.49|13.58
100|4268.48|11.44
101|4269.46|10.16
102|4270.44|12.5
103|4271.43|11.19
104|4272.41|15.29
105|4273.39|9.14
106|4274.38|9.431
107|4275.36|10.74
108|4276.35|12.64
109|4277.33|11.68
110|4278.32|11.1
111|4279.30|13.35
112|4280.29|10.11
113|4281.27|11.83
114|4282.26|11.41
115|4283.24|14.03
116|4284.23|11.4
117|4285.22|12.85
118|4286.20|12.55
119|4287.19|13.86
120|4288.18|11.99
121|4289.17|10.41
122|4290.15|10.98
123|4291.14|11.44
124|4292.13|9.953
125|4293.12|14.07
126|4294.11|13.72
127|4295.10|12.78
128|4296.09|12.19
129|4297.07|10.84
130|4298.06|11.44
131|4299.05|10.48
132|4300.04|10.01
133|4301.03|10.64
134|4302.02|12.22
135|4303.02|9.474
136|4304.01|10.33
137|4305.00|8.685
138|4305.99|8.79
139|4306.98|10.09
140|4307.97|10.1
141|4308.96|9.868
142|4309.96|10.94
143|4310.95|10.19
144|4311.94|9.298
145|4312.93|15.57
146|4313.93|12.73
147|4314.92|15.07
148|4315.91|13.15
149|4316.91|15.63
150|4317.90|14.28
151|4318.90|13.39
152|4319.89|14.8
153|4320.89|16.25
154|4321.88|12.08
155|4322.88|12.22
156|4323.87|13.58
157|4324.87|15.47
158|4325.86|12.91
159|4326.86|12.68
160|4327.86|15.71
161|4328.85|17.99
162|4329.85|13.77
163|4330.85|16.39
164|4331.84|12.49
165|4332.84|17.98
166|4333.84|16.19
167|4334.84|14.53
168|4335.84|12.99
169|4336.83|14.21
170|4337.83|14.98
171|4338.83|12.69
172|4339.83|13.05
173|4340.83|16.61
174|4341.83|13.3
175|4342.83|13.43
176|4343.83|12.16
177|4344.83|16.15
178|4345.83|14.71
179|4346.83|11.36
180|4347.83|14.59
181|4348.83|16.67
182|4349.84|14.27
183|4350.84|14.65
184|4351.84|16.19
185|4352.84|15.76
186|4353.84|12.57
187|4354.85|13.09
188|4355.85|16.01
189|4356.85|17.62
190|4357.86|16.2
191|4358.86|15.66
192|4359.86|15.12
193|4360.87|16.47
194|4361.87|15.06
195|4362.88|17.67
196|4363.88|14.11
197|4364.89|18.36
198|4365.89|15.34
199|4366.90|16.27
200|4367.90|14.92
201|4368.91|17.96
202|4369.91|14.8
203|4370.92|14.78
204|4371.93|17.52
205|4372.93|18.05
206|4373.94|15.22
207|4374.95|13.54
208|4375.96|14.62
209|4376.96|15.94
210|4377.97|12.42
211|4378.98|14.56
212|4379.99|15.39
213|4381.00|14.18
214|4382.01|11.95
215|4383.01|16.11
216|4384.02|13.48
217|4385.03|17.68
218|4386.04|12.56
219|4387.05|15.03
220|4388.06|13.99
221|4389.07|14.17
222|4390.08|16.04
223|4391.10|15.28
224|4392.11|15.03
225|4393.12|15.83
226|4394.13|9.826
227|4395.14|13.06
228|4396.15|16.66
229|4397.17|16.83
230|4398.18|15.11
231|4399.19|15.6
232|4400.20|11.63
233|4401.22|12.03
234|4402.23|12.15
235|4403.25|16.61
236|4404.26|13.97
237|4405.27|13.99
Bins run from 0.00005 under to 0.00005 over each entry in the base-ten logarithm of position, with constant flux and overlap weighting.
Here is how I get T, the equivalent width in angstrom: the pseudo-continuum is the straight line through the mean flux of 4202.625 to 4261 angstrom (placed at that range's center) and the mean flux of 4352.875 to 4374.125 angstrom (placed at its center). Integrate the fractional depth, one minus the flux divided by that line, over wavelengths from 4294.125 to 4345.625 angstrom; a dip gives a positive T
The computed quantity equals 6.9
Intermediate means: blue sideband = 13.3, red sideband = 15.9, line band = 13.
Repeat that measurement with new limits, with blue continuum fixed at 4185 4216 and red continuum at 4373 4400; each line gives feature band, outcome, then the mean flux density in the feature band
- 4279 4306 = 4.2 angstrom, 11.5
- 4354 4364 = -0.9 angstrom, 15.6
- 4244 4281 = 1.7 angstrom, 12.8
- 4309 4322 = 0.6 angstrom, 13.3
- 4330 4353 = -0.6 angstrom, 14.6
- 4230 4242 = -0.1 angstrom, 13.2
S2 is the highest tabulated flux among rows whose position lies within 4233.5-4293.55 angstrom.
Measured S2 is 17.26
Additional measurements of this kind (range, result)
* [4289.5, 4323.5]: 16.25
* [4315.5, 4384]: 18.36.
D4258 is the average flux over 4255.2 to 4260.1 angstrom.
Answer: 12.3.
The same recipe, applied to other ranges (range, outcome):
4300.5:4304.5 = 10.6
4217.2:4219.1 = 15.2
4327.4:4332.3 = 15.3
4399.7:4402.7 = 11.9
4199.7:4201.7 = 11.8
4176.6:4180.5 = 12.3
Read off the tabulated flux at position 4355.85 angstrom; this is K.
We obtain 16.01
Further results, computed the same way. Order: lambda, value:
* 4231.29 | 10.95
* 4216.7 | 15.33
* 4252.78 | 13.83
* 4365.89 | 15.34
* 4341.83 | 13.3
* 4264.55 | 12.34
